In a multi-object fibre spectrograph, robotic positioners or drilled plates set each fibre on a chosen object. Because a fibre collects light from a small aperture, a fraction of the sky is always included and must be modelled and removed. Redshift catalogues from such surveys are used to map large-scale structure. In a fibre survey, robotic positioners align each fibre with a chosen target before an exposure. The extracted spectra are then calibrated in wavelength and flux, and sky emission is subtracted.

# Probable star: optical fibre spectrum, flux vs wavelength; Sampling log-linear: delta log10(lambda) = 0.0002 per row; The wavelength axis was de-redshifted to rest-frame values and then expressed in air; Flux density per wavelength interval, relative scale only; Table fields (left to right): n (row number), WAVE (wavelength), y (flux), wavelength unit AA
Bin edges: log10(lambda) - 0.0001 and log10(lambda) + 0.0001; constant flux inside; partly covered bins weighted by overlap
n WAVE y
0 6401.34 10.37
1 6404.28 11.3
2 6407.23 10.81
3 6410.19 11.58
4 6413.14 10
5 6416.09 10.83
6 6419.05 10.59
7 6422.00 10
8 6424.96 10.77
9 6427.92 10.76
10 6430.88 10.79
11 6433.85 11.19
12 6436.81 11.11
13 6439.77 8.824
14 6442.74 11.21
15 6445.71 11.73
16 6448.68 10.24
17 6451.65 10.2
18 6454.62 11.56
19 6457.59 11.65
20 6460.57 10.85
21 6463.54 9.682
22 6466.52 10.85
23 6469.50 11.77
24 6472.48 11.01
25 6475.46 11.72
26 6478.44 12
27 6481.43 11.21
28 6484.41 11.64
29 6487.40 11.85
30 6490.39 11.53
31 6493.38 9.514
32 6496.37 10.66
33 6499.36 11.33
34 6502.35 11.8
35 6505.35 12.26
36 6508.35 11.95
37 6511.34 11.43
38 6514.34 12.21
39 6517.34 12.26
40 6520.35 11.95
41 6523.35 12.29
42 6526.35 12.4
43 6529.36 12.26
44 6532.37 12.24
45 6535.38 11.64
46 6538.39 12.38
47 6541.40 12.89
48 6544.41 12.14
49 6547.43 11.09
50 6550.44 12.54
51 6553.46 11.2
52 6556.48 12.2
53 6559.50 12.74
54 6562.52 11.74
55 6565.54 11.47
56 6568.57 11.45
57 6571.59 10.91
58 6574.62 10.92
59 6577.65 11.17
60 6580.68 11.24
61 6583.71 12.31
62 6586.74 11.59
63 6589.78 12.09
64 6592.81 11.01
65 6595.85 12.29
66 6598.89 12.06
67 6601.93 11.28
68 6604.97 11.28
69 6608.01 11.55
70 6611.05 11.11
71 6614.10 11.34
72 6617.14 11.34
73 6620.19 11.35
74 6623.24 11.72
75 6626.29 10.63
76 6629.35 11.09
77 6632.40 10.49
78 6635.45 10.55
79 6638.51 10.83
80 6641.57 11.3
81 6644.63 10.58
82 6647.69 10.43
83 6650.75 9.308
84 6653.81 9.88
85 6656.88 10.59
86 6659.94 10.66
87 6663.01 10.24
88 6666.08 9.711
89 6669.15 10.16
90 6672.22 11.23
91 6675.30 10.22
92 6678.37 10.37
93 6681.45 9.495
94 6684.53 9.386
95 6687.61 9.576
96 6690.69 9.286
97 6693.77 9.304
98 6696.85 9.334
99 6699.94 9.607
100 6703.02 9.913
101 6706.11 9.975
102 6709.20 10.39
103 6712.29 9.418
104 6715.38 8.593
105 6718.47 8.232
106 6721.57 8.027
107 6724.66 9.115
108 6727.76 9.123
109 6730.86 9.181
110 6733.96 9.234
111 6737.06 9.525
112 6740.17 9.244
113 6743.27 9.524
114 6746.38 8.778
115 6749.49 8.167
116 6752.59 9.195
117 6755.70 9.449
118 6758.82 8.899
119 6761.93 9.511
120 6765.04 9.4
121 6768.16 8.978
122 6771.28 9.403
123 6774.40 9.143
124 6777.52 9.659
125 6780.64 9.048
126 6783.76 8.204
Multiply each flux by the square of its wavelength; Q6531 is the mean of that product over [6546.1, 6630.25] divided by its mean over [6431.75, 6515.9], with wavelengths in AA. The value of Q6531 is 1.07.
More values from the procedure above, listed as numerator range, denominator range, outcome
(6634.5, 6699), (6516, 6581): 0.88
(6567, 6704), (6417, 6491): 1.03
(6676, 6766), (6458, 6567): 0.85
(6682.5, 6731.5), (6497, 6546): 0.81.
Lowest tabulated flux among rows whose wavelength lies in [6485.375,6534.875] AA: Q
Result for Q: 9.514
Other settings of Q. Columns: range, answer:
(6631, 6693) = 9.286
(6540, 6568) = 11.09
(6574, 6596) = 10.92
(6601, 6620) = 11.11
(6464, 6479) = 10.85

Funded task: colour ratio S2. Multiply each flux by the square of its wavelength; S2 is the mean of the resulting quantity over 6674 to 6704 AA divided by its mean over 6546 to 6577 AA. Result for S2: 0.86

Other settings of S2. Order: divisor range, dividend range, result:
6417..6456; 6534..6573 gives 1.15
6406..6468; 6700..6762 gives 0.94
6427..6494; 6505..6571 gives 1.12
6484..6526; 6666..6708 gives 0.89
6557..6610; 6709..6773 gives 0.82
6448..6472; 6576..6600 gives 1.12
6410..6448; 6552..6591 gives 1.14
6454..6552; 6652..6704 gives 0.90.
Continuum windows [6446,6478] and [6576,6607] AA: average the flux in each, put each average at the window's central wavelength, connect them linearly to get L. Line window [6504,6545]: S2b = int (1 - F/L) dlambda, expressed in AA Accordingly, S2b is -3.09 AA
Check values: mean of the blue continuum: 11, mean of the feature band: 12.2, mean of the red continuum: 11.6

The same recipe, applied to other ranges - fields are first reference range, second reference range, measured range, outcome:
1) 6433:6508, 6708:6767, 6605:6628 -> -2.9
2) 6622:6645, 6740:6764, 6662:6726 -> 2.5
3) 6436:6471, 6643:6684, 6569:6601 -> -3.5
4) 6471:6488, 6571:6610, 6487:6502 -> 0.8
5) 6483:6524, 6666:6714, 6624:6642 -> -0.8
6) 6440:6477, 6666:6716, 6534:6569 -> -4.9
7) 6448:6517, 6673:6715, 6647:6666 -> -0.3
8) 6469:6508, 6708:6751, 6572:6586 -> -1.2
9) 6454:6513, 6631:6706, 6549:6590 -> -3.5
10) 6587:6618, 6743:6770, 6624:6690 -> 2.2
